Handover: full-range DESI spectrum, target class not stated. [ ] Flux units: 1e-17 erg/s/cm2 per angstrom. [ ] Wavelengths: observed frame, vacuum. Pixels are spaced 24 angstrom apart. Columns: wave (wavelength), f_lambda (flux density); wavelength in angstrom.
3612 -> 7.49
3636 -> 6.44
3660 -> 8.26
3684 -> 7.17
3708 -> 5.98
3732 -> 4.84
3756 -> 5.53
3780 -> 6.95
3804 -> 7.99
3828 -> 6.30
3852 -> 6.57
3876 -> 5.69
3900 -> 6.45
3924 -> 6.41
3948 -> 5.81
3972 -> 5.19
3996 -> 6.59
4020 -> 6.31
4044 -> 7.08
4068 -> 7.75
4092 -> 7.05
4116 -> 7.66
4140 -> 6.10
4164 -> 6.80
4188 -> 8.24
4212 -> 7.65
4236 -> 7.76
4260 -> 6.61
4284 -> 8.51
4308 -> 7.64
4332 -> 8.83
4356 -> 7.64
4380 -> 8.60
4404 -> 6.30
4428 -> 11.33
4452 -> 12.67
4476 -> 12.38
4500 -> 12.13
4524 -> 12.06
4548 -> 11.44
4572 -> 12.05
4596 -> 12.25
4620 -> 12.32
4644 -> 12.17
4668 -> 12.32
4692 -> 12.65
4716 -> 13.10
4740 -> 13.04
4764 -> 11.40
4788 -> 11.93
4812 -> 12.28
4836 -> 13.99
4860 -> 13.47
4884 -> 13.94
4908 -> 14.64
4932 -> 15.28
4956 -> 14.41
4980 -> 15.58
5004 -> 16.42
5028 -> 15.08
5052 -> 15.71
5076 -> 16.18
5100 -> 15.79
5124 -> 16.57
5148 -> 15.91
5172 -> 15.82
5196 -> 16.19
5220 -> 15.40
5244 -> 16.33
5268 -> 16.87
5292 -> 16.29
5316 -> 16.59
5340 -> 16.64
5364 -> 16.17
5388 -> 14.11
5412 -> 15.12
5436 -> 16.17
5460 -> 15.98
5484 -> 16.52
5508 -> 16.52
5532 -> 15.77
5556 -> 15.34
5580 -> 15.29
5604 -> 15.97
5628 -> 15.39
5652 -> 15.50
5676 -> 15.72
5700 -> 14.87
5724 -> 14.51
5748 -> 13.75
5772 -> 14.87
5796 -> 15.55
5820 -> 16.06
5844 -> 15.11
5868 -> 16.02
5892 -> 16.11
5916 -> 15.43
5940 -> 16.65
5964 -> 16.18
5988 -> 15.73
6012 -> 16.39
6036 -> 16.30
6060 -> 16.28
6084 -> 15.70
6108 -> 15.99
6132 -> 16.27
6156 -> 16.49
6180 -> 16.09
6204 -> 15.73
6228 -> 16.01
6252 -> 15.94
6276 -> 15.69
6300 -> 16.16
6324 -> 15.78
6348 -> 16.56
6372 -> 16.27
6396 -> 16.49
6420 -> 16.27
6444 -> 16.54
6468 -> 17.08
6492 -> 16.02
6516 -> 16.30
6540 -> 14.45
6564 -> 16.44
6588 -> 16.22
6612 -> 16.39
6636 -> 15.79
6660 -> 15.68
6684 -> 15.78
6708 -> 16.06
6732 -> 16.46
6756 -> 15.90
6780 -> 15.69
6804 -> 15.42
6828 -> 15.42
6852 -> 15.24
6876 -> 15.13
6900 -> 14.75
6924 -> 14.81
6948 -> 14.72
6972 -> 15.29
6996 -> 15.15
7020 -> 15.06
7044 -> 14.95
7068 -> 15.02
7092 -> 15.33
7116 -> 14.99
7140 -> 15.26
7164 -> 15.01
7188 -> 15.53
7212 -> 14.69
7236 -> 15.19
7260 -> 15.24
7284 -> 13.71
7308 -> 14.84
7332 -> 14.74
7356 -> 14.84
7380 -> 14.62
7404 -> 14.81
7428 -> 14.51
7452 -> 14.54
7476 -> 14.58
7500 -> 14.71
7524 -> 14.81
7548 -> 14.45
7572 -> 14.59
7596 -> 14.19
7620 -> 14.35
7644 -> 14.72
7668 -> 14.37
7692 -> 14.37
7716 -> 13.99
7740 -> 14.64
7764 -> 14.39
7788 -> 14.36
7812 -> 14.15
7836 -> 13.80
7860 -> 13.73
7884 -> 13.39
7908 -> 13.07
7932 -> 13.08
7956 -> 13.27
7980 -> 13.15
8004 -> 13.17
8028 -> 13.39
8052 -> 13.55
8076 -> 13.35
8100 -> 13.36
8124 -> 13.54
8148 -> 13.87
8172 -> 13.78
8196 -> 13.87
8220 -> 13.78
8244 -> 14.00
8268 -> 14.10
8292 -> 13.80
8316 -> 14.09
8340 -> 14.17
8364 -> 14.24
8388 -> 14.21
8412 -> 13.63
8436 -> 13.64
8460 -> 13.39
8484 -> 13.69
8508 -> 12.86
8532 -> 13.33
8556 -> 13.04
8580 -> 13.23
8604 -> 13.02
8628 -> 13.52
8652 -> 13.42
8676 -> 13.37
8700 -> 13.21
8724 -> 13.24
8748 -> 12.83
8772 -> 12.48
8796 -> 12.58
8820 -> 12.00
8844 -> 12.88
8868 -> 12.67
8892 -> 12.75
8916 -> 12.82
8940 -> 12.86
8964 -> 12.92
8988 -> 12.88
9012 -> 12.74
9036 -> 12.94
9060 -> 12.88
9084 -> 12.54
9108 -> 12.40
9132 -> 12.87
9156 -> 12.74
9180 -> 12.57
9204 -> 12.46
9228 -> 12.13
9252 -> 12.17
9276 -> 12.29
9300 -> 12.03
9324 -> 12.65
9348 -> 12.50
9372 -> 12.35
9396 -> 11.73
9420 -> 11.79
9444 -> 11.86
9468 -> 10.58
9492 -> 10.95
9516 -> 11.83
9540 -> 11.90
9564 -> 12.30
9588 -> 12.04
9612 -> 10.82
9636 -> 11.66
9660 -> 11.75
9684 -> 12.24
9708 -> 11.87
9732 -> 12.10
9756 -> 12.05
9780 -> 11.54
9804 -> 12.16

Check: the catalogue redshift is 0.109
